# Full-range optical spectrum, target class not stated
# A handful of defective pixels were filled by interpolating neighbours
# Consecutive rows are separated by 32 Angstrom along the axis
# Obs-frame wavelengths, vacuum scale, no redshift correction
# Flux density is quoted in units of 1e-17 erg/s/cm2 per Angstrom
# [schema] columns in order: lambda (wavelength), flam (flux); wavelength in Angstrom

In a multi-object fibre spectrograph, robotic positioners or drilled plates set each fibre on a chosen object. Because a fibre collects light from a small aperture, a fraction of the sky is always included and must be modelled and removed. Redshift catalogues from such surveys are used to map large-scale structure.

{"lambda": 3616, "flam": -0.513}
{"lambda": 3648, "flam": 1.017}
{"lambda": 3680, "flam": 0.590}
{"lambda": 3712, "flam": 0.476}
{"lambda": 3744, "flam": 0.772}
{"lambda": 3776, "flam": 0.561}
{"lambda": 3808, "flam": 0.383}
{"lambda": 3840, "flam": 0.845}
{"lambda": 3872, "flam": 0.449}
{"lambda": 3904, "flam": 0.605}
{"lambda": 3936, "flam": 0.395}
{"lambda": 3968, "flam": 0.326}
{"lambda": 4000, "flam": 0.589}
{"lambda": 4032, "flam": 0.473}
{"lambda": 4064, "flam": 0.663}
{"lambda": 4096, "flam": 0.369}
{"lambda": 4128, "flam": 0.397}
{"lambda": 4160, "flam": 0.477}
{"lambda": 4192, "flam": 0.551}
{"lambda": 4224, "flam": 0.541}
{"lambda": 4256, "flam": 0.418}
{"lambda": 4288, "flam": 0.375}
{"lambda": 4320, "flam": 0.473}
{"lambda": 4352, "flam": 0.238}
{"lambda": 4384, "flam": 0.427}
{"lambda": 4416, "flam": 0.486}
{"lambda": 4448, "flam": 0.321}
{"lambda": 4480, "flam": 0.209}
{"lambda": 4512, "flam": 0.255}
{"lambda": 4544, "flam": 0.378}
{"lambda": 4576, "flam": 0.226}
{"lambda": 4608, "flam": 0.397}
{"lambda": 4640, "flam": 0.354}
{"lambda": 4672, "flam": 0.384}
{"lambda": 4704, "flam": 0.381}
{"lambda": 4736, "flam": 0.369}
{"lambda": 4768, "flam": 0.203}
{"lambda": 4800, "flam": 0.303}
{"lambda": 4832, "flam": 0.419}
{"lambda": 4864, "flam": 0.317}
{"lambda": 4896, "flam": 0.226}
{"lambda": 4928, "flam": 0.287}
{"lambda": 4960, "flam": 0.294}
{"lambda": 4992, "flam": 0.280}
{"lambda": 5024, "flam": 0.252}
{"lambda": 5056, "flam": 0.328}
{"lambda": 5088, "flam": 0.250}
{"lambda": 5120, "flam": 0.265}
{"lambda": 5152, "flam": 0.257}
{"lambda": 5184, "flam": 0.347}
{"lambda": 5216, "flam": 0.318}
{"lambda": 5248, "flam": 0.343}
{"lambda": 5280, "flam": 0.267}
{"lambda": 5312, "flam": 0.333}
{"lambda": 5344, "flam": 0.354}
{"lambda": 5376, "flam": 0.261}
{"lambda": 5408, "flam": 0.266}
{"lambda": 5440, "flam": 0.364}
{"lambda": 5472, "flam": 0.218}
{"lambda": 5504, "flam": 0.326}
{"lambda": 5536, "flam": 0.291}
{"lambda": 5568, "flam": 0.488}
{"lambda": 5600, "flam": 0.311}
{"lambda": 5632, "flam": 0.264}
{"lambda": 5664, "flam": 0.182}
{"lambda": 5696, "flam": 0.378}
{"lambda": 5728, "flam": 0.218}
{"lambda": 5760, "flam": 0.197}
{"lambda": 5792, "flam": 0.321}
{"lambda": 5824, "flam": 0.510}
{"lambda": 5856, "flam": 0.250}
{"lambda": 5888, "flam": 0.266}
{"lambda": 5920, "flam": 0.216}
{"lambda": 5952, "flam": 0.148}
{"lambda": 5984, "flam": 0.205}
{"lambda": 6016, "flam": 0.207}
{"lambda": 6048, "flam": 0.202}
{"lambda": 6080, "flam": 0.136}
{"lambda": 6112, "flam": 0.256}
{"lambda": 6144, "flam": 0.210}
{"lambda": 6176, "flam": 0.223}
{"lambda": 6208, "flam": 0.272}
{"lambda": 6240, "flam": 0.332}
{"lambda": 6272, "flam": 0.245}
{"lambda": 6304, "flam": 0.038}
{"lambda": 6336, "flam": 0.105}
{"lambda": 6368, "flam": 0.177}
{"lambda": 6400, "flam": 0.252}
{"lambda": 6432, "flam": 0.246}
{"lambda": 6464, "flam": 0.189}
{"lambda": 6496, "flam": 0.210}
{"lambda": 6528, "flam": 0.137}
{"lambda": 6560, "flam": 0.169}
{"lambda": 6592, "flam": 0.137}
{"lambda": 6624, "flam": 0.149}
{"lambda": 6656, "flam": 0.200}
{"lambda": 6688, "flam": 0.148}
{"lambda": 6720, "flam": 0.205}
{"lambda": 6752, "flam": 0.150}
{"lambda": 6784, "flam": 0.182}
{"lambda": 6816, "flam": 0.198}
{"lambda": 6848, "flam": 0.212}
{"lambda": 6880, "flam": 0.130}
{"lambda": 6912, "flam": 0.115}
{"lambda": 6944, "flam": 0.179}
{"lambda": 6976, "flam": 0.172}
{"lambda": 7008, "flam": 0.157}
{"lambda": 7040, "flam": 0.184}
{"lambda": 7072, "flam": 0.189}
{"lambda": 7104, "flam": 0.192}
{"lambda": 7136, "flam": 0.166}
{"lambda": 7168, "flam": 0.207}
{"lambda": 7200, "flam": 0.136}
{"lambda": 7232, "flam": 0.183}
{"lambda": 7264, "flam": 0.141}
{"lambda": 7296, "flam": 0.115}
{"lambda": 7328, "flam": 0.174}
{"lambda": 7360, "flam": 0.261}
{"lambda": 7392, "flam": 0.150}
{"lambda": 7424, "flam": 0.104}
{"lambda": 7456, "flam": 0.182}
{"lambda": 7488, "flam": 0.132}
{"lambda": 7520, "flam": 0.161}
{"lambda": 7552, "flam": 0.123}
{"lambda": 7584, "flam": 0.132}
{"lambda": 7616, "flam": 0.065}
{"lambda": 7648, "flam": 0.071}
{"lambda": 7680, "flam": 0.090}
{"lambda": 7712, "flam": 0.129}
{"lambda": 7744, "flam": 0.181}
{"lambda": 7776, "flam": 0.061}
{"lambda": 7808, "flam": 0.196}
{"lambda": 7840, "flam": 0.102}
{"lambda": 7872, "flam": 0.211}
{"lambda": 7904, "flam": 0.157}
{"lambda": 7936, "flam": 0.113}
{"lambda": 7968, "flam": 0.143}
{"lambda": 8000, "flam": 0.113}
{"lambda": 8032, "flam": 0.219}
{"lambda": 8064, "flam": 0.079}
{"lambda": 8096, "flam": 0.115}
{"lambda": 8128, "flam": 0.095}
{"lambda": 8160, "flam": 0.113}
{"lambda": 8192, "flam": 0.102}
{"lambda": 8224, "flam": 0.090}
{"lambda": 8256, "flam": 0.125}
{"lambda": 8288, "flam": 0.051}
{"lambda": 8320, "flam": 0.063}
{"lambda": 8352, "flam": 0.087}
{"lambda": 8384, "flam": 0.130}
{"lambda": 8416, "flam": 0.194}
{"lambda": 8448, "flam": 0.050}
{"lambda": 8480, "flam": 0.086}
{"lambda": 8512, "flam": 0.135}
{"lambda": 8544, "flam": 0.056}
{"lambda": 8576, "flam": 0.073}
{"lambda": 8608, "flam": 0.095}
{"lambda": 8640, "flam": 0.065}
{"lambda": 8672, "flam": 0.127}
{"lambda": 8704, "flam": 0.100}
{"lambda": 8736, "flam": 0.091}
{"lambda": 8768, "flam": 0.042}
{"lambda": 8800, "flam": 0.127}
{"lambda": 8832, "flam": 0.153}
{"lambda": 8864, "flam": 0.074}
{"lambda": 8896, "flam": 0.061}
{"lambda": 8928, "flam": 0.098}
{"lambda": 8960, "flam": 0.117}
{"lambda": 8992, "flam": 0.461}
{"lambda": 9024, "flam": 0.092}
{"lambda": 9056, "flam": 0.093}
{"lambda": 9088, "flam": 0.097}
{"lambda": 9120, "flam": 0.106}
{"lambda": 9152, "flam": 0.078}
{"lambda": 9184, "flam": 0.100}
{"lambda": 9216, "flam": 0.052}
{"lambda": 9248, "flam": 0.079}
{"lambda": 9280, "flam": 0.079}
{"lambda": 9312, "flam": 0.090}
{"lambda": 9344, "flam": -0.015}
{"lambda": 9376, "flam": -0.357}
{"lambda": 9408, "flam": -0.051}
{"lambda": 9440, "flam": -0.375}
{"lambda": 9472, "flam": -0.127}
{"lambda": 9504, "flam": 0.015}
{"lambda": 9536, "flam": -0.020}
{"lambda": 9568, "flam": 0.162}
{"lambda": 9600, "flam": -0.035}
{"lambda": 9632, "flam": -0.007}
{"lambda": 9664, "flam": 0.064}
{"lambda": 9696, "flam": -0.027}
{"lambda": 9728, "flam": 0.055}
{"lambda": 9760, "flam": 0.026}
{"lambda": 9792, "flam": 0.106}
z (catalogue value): 0.38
